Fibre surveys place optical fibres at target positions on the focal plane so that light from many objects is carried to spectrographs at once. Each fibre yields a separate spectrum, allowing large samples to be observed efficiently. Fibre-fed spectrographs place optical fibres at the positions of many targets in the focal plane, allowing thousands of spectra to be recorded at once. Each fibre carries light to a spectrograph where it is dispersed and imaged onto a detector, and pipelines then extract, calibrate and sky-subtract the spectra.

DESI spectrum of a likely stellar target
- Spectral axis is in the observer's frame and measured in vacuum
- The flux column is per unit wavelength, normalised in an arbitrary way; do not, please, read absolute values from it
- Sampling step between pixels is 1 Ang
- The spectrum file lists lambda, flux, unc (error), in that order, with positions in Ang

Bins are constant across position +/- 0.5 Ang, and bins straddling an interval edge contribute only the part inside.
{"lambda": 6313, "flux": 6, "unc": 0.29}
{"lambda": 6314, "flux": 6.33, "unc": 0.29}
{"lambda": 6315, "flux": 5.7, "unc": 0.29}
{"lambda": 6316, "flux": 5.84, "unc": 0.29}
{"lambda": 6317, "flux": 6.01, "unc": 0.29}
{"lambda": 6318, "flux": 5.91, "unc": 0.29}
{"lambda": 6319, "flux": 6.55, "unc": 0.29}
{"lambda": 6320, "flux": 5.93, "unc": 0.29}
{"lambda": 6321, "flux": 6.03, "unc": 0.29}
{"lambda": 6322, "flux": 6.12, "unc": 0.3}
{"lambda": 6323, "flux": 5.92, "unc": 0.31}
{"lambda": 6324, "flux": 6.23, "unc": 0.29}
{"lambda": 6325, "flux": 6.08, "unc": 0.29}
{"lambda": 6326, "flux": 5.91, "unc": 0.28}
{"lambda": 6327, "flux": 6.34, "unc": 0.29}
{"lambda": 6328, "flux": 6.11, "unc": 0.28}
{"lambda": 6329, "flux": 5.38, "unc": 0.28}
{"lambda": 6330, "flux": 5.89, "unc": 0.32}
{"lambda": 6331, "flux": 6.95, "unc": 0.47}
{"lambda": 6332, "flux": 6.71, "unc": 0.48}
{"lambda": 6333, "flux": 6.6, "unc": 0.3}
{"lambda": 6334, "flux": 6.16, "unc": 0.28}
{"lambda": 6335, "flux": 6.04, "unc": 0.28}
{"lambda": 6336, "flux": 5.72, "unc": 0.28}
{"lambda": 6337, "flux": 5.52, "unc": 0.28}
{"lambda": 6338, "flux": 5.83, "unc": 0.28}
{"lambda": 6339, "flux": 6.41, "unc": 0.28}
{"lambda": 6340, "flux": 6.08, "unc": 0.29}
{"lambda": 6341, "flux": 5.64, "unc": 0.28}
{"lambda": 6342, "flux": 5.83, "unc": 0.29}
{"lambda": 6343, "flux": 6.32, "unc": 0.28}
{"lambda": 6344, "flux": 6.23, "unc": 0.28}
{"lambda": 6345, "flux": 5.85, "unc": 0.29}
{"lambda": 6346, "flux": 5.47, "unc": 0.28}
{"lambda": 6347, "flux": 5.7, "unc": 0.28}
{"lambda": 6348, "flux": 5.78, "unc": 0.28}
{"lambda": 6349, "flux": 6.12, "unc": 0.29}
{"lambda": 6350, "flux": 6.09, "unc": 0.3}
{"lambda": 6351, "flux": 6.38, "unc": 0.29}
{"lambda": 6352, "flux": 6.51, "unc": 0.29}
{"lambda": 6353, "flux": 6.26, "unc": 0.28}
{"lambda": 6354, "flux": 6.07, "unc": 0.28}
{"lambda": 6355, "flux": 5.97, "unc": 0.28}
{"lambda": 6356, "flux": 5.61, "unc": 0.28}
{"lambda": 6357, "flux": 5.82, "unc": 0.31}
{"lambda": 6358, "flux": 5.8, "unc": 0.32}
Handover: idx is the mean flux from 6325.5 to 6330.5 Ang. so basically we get 5.93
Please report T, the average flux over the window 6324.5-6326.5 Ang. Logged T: 6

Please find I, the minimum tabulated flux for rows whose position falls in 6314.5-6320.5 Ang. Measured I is 5.7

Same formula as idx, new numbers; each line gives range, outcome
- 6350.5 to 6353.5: 6.38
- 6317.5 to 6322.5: 6.11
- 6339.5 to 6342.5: 5.85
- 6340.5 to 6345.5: 5.97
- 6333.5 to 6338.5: 5.85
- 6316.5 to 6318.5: 5.96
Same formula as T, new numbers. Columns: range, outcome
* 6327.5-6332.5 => 6.21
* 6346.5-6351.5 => 6.01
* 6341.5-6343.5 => 6.08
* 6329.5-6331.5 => 6.42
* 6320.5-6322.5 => 6.08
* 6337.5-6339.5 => 6.12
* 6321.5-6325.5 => 6.09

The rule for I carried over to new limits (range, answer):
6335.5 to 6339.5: 5.52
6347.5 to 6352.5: 5.78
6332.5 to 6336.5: 5.72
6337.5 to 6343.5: 5.64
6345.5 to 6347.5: 5.47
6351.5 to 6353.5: 6.26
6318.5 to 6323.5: 5.92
